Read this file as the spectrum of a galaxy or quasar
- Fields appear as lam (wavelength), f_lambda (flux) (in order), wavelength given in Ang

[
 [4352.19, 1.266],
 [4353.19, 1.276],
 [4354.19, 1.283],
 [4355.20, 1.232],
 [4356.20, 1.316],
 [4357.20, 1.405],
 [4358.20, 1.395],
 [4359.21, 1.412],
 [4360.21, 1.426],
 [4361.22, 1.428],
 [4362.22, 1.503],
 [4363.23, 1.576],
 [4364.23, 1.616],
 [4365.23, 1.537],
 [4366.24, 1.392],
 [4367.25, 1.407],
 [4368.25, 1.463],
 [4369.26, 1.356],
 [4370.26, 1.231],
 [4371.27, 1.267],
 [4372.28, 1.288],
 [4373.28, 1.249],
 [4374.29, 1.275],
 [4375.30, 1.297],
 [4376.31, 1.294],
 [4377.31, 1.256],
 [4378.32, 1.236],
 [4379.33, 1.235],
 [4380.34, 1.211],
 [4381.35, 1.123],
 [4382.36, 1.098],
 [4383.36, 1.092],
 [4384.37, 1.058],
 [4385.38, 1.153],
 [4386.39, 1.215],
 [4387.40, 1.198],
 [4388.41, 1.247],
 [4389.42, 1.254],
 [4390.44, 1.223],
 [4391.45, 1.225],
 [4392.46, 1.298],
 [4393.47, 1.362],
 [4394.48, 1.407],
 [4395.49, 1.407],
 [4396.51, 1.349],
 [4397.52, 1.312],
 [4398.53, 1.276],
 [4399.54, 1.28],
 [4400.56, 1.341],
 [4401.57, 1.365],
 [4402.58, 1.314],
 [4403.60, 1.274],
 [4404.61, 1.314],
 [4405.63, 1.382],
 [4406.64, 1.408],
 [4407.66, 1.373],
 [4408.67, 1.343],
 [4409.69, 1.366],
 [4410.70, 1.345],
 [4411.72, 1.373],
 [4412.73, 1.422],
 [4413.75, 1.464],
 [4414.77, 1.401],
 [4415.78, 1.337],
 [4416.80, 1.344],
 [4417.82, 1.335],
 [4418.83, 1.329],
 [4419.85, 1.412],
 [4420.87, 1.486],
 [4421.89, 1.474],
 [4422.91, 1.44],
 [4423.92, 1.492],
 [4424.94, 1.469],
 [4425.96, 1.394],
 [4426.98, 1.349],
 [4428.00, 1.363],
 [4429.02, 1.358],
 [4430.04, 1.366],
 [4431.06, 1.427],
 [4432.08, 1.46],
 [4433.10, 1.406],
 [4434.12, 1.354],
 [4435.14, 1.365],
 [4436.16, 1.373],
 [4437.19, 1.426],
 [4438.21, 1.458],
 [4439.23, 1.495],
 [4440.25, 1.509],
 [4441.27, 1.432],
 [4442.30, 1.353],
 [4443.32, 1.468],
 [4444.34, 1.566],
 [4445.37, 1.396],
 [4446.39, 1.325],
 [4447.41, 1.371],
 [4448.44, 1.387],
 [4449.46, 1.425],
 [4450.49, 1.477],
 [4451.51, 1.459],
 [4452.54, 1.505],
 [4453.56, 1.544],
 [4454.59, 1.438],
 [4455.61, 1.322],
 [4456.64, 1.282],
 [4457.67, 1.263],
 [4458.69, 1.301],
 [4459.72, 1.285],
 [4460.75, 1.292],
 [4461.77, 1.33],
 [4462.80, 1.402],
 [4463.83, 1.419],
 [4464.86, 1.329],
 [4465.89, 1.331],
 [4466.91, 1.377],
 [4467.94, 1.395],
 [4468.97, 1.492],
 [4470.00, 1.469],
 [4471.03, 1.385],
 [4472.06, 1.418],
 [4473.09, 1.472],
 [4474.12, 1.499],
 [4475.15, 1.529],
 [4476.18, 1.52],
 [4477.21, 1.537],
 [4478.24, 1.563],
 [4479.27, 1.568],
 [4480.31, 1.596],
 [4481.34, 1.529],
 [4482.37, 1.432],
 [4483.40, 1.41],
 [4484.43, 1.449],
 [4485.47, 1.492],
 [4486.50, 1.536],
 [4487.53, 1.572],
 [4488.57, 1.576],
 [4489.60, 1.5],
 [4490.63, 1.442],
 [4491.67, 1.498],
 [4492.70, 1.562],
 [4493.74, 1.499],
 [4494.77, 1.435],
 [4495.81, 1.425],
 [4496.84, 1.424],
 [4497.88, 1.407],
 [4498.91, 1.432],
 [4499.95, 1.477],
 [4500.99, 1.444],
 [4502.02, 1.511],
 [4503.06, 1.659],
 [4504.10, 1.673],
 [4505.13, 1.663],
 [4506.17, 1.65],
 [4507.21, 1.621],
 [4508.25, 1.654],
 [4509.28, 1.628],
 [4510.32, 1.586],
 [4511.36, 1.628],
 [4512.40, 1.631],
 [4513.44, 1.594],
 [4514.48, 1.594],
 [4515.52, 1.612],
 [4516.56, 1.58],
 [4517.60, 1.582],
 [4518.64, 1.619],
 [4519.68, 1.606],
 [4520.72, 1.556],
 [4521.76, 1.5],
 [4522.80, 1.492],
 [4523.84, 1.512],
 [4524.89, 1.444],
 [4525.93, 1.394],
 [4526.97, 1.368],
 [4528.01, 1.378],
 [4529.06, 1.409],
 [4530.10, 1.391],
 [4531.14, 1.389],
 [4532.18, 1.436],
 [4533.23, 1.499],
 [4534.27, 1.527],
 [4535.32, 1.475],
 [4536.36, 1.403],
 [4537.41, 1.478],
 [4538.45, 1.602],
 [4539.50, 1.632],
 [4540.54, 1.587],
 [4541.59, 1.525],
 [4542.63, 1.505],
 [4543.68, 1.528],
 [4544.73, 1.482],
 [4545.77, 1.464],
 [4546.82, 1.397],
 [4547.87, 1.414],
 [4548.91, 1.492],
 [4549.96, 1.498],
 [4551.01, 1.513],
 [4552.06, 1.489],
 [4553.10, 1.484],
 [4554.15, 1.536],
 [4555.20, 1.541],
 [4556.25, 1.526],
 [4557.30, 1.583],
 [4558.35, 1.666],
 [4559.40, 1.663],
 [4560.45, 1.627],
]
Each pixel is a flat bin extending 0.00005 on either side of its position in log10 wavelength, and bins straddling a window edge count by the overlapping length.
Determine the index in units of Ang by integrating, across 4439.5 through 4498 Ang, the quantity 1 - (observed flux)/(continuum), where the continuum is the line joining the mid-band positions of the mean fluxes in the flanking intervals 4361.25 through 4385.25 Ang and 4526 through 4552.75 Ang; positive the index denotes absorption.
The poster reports -1.6 Ang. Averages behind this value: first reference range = 1.31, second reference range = 1.47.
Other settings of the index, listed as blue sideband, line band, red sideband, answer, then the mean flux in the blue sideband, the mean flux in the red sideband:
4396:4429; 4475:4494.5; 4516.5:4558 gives -1.0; 1.37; 1.5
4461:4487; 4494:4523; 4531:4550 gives -1.7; 1.46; 1.49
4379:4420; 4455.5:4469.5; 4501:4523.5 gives 1.2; 1.3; 1.6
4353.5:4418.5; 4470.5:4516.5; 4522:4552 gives -3.2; 1.32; 1.47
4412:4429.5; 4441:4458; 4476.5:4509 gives 0.4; 1.4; 1.52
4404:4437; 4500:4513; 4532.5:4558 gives -1.2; 1.39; 1.51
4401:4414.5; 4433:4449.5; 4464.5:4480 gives 0.0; 1.37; 1.46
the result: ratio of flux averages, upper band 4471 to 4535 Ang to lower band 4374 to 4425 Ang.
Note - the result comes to 1.16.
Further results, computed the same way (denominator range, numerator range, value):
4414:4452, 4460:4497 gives 1.04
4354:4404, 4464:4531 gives 1.15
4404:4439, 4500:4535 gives 1.10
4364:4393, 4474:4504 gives 1.19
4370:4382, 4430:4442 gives 1.14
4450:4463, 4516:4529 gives 1.09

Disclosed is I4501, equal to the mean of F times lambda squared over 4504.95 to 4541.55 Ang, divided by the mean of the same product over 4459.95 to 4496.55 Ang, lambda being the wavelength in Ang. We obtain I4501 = 1.1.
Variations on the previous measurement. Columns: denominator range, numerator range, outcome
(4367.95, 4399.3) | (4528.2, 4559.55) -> 1.28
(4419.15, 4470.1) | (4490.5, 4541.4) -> 1.12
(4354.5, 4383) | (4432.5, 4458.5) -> 1.09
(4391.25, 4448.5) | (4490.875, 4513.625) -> 1.16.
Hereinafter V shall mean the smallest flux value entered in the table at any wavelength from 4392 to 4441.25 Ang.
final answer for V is 1.274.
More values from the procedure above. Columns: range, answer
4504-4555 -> 1.368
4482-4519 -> 1.407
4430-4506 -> 1.263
